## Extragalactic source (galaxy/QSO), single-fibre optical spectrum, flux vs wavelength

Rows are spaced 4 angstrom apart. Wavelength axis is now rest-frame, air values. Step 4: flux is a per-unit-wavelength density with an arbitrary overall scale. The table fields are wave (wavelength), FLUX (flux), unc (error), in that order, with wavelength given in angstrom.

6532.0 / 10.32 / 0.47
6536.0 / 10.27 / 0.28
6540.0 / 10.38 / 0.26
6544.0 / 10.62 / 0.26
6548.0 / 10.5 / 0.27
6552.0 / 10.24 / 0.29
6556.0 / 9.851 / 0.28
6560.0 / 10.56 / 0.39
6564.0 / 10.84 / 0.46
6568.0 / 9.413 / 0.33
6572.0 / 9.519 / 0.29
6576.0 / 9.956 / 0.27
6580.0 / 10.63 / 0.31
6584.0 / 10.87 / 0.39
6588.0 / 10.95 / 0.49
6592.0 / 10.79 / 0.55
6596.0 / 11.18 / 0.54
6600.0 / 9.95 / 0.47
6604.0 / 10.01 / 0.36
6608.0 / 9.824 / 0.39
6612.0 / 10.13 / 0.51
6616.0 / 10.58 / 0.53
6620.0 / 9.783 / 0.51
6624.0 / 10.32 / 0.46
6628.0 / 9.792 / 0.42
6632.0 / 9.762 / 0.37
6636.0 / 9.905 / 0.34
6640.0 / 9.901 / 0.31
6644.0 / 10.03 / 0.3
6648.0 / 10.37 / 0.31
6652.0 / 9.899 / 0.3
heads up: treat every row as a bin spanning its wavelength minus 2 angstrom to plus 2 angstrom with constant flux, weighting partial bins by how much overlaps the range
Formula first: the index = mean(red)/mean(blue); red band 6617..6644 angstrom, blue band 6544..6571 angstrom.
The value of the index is 0.97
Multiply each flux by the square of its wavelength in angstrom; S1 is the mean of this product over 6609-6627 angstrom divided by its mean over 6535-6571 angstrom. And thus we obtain 1.0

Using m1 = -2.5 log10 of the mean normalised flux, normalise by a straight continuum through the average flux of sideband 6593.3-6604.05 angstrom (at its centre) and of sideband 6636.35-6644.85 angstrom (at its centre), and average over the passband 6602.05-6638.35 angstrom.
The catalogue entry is 0.02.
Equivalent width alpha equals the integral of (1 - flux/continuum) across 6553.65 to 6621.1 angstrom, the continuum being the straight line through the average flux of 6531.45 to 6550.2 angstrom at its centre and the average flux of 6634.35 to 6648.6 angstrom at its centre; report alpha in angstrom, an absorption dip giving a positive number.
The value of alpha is -0.3 angstrom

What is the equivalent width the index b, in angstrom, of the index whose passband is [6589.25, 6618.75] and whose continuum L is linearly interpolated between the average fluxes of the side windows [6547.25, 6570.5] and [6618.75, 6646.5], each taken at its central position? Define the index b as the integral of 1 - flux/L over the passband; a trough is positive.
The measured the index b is -0.9 angstrom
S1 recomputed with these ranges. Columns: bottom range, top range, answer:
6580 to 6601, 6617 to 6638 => 0.93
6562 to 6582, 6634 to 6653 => 1.02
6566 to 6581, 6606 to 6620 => 1.04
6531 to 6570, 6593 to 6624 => 1.01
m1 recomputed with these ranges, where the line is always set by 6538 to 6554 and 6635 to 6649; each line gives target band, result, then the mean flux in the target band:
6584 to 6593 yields -0.06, 10.9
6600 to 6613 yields 0.02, 9.97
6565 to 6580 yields 0.05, 9.84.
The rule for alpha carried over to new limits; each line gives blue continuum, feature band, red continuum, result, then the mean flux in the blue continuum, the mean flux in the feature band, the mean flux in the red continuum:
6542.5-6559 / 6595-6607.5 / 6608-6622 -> -0.11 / 10.3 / 10.2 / 10.1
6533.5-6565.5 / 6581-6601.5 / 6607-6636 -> -1.16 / 10.4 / 10.8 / 10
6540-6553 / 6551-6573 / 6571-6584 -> 0.52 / 10.5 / 10.1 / 10.2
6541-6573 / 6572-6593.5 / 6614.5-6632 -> -0.79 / 10.2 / 10.5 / 10.1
